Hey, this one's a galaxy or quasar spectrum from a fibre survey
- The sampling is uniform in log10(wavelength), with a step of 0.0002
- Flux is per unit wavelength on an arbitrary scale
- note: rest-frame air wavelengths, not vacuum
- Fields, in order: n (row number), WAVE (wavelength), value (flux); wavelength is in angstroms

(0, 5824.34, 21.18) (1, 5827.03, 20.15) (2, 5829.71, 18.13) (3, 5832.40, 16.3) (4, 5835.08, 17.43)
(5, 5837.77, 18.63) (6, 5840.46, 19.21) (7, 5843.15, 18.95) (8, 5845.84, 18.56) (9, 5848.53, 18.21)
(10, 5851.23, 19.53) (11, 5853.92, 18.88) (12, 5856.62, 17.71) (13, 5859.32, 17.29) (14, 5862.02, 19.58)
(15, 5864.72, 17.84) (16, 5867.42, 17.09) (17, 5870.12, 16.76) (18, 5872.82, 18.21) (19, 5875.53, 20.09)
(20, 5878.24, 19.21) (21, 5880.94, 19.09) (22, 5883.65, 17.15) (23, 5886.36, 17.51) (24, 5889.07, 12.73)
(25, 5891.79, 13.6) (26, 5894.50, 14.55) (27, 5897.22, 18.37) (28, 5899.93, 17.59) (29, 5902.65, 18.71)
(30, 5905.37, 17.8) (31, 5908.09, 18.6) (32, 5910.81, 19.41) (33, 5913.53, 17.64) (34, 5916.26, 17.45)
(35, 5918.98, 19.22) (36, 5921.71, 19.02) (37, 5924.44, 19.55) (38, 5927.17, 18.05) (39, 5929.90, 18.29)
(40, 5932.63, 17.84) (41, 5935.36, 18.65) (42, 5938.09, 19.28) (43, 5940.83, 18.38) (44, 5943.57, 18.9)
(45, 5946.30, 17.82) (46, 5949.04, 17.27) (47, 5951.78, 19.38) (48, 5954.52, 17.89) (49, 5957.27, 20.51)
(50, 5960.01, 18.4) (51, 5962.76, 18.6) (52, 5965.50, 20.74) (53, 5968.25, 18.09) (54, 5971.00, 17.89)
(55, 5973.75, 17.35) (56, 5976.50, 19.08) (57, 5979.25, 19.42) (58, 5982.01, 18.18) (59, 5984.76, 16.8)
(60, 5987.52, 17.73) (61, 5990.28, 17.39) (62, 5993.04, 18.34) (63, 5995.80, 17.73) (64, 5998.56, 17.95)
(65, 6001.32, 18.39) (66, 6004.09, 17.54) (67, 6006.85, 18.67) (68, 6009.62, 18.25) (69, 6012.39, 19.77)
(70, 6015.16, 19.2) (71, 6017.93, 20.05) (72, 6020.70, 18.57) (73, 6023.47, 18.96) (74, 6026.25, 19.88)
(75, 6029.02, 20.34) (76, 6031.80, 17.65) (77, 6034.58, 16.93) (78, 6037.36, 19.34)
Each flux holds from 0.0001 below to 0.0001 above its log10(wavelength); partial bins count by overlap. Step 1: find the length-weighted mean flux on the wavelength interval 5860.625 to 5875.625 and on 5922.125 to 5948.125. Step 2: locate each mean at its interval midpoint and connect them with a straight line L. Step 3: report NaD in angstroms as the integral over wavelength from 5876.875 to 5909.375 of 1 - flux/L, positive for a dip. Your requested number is 2.1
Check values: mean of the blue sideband 18.1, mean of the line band 17.1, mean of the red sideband 18.5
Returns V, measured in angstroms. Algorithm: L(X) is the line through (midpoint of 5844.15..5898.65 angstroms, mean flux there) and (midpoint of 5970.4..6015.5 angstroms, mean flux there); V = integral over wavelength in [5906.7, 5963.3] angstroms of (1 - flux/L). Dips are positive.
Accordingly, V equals -2.09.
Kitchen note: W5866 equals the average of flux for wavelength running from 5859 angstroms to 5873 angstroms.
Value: 17.8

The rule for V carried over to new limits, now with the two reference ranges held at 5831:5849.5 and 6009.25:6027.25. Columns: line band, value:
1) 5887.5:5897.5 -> 2.17 angstroms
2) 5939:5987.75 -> 1.16 angstroms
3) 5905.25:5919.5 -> 0.21 angstroms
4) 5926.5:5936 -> 0.28 angstroms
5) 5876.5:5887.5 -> 0.07 angstroms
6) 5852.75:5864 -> -0.02 angstroms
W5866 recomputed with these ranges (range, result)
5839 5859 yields 18.6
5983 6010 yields 17.9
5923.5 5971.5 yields 18.6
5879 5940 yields 17.8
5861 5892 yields 17.5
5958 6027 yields 18.5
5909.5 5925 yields 18.7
